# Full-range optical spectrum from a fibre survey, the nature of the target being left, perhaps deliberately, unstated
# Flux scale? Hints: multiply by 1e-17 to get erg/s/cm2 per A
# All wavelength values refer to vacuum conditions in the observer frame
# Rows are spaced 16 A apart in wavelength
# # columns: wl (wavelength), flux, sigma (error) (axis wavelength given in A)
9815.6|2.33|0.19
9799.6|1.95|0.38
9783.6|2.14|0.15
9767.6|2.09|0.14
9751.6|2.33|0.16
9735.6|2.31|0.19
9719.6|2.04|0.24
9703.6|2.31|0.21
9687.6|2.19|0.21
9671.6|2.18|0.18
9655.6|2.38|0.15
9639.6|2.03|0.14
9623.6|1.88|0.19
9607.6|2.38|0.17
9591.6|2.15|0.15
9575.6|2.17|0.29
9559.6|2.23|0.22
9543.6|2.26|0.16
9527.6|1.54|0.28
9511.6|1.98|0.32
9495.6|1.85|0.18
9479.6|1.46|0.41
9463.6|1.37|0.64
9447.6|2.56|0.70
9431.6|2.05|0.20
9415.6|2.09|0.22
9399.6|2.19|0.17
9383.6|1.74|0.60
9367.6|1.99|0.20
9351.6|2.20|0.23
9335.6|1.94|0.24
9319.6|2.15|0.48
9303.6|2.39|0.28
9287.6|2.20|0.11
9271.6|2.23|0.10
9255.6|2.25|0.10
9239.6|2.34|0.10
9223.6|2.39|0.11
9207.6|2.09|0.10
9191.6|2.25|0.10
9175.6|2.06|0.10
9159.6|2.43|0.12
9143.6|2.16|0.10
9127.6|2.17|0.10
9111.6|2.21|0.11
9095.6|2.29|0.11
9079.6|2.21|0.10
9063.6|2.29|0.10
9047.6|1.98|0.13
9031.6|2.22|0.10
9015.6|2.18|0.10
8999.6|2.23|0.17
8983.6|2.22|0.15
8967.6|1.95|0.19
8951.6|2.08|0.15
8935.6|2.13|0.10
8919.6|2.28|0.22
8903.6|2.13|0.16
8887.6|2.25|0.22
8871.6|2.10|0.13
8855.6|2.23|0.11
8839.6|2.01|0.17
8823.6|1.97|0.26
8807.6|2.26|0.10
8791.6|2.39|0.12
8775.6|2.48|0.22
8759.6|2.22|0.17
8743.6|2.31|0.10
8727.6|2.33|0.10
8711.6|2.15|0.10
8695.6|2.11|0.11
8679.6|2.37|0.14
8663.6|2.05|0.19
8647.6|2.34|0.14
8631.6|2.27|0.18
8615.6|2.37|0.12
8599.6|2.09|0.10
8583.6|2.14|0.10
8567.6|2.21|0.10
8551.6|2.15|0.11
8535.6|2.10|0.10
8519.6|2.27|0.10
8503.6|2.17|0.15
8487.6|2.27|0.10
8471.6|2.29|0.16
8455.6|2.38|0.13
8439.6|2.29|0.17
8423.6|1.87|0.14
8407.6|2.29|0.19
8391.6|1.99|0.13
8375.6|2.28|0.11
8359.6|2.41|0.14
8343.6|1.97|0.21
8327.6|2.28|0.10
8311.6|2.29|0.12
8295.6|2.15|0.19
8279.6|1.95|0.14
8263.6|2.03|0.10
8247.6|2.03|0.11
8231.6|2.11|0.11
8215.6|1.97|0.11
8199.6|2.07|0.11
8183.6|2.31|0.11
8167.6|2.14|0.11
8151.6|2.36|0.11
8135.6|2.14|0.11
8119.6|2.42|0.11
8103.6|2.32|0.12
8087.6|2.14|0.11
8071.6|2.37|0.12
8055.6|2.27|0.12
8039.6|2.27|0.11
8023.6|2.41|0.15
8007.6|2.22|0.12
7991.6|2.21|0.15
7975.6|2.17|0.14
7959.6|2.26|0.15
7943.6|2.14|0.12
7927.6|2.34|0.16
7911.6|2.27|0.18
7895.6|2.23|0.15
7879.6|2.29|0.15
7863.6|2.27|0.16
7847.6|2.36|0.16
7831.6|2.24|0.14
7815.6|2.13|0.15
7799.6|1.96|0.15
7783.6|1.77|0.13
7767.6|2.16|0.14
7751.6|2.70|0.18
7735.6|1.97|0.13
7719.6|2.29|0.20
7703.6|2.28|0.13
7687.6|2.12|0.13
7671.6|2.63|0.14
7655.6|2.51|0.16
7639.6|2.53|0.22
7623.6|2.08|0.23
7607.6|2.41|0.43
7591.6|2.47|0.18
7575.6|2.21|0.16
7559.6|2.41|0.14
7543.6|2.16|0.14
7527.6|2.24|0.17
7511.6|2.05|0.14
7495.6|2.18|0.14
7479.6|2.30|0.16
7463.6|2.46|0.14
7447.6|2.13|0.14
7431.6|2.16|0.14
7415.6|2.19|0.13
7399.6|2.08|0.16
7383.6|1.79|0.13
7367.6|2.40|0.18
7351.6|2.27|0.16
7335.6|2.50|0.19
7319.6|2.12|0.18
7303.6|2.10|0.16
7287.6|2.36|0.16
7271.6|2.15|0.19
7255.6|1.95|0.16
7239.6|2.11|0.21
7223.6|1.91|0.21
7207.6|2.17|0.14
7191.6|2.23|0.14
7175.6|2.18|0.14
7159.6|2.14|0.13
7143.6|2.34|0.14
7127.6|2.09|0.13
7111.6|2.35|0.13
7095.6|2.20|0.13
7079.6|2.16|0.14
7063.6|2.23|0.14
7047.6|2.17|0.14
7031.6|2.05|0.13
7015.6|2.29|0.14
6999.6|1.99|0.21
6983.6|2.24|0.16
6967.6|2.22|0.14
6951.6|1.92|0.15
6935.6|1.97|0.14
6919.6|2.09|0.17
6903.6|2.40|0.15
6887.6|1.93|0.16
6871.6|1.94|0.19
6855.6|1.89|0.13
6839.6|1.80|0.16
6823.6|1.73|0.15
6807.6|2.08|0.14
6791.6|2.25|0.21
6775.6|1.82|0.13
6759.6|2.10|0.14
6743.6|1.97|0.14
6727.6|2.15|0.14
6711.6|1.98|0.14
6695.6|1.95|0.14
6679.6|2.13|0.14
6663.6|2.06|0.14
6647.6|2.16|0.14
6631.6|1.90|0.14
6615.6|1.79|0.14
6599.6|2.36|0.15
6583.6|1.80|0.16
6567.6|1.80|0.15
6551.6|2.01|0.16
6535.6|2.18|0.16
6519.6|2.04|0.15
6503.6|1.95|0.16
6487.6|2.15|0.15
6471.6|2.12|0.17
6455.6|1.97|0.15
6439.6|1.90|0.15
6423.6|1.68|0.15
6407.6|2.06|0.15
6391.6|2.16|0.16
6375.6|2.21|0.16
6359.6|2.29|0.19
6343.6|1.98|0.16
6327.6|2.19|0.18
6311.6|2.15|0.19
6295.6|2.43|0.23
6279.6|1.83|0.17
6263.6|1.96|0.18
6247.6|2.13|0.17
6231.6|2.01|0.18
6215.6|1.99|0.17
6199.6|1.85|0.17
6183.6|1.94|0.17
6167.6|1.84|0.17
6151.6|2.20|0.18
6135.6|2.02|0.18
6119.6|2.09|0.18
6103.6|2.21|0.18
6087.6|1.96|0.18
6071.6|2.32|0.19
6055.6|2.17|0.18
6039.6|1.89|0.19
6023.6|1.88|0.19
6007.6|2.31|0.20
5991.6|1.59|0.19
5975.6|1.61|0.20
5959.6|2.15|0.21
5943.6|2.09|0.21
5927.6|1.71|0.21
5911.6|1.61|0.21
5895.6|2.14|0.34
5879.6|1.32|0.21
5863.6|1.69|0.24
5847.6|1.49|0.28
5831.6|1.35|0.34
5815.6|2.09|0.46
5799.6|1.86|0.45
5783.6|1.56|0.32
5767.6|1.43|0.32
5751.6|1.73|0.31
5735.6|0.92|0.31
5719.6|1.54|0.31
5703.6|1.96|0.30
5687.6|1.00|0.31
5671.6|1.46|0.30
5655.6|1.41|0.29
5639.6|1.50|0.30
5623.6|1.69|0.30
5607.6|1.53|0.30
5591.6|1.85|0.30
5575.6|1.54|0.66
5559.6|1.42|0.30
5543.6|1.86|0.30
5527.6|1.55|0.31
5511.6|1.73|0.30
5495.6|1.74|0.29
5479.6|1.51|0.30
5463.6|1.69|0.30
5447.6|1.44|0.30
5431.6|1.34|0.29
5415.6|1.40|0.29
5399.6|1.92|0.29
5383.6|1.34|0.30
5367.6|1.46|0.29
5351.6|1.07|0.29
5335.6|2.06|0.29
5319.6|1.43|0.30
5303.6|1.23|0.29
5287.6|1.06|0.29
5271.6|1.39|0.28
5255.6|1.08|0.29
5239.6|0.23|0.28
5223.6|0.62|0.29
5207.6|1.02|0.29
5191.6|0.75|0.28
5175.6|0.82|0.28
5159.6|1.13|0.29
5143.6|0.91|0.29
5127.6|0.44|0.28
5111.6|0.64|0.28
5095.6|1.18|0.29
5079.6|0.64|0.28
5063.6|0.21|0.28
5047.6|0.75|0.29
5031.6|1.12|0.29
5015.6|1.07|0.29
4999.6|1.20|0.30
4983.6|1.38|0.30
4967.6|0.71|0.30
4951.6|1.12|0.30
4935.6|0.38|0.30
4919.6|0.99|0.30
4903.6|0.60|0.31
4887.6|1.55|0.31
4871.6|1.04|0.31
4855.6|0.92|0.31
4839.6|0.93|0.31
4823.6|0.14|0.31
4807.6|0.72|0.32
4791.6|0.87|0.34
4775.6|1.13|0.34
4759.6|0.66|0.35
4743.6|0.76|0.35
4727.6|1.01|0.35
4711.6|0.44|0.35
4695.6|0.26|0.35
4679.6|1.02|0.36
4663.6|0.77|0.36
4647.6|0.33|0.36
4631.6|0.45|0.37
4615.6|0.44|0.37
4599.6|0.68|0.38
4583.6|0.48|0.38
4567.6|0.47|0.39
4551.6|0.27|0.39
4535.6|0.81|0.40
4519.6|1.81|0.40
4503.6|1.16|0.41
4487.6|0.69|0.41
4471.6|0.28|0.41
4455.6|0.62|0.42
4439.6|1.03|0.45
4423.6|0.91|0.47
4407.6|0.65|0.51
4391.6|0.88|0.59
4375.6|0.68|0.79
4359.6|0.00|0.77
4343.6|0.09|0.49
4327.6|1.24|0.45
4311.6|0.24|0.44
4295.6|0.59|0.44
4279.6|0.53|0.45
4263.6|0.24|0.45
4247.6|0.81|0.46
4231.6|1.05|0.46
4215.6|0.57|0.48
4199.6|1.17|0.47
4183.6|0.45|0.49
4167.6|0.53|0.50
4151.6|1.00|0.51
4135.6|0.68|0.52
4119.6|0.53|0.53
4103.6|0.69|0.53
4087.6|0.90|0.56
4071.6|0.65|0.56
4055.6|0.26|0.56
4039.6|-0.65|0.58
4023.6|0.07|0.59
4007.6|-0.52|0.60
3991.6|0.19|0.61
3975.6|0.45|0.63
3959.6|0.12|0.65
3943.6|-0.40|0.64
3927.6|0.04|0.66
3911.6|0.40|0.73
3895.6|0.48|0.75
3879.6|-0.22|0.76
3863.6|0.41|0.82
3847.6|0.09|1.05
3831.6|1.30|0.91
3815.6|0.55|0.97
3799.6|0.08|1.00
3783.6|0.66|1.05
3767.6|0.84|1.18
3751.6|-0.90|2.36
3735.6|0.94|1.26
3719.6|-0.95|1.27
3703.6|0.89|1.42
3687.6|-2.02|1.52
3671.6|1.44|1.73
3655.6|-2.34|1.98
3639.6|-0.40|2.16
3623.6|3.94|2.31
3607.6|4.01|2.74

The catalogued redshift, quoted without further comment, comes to 0.32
